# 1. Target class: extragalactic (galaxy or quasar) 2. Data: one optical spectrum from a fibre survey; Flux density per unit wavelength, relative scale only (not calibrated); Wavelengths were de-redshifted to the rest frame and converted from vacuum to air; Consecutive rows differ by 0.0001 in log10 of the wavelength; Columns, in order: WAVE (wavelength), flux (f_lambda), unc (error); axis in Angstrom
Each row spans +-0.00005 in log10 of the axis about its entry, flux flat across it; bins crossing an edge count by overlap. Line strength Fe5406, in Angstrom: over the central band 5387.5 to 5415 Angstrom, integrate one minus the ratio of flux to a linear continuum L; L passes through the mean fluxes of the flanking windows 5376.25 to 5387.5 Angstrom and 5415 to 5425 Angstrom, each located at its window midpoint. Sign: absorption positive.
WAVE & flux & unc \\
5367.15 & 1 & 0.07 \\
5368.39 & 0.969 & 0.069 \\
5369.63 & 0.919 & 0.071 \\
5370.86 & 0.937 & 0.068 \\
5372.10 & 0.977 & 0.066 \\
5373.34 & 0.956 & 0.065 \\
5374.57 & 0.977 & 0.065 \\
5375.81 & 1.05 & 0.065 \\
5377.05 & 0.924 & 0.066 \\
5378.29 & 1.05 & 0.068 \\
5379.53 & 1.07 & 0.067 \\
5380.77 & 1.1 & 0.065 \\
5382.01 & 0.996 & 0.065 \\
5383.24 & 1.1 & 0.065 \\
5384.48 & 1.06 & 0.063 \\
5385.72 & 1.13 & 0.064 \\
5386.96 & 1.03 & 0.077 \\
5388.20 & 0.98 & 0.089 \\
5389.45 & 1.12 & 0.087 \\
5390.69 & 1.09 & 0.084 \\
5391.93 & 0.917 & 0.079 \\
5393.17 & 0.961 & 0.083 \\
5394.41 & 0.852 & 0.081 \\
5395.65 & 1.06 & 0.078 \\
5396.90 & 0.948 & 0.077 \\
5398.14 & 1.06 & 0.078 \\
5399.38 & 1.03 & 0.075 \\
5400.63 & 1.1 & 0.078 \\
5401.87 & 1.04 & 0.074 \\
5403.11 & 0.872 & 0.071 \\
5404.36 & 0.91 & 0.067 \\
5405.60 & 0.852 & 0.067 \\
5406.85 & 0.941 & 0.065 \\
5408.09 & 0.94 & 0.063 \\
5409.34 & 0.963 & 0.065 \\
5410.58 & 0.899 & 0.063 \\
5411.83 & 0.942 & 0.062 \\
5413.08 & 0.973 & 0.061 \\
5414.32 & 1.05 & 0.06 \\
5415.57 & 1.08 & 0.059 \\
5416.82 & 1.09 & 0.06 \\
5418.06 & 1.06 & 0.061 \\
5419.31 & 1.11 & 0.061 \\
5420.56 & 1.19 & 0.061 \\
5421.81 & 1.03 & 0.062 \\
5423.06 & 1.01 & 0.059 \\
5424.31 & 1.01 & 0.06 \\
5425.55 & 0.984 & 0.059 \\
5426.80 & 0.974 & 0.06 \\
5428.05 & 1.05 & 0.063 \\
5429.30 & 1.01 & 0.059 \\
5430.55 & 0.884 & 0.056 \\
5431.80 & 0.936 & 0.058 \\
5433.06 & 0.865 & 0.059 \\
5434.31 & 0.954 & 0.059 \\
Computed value 2.2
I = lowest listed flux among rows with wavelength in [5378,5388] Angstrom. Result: 0.996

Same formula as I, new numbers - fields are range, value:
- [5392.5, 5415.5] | 0.852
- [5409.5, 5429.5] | 0.899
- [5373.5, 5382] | 0.924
